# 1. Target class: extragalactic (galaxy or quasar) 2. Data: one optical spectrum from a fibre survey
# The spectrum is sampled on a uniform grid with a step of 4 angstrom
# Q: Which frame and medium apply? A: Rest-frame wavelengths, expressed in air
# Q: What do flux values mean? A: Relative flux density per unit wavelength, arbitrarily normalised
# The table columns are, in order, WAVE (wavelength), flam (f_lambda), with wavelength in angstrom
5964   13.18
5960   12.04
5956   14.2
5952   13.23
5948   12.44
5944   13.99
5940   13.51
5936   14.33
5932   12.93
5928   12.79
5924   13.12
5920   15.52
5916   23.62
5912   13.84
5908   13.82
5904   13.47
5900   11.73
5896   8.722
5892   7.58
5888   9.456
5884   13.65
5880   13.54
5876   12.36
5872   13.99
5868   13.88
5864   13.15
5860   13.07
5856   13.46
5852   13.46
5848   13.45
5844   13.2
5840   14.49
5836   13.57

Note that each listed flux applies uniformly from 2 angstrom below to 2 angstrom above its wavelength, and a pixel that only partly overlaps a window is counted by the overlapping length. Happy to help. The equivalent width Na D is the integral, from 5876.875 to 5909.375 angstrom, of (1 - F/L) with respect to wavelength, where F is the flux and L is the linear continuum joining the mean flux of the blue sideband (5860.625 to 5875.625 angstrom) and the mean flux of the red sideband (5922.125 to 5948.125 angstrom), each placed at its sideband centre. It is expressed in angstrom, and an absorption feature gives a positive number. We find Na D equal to 4.7 angstrom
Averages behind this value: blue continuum 13.5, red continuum 13.4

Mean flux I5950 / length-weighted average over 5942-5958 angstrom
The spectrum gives 13.5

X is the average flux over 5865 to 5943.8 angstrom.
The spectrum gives 13.3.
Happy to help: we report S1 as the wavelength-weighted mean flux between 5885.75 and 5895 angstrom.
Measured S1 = 8.68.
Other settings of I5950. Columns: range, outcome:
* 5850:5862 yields 13.3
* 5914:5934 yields 15.6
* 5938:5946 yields 13.8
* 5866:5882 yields 13.4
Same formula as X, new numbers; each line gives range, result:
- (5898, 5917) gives 14.9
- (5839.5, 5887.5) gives 13.3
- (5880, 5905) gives 10.9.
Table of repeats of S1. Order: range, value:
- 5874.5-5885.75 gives 13.2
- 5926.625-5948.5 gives 13.4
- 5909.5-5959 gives 14.4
